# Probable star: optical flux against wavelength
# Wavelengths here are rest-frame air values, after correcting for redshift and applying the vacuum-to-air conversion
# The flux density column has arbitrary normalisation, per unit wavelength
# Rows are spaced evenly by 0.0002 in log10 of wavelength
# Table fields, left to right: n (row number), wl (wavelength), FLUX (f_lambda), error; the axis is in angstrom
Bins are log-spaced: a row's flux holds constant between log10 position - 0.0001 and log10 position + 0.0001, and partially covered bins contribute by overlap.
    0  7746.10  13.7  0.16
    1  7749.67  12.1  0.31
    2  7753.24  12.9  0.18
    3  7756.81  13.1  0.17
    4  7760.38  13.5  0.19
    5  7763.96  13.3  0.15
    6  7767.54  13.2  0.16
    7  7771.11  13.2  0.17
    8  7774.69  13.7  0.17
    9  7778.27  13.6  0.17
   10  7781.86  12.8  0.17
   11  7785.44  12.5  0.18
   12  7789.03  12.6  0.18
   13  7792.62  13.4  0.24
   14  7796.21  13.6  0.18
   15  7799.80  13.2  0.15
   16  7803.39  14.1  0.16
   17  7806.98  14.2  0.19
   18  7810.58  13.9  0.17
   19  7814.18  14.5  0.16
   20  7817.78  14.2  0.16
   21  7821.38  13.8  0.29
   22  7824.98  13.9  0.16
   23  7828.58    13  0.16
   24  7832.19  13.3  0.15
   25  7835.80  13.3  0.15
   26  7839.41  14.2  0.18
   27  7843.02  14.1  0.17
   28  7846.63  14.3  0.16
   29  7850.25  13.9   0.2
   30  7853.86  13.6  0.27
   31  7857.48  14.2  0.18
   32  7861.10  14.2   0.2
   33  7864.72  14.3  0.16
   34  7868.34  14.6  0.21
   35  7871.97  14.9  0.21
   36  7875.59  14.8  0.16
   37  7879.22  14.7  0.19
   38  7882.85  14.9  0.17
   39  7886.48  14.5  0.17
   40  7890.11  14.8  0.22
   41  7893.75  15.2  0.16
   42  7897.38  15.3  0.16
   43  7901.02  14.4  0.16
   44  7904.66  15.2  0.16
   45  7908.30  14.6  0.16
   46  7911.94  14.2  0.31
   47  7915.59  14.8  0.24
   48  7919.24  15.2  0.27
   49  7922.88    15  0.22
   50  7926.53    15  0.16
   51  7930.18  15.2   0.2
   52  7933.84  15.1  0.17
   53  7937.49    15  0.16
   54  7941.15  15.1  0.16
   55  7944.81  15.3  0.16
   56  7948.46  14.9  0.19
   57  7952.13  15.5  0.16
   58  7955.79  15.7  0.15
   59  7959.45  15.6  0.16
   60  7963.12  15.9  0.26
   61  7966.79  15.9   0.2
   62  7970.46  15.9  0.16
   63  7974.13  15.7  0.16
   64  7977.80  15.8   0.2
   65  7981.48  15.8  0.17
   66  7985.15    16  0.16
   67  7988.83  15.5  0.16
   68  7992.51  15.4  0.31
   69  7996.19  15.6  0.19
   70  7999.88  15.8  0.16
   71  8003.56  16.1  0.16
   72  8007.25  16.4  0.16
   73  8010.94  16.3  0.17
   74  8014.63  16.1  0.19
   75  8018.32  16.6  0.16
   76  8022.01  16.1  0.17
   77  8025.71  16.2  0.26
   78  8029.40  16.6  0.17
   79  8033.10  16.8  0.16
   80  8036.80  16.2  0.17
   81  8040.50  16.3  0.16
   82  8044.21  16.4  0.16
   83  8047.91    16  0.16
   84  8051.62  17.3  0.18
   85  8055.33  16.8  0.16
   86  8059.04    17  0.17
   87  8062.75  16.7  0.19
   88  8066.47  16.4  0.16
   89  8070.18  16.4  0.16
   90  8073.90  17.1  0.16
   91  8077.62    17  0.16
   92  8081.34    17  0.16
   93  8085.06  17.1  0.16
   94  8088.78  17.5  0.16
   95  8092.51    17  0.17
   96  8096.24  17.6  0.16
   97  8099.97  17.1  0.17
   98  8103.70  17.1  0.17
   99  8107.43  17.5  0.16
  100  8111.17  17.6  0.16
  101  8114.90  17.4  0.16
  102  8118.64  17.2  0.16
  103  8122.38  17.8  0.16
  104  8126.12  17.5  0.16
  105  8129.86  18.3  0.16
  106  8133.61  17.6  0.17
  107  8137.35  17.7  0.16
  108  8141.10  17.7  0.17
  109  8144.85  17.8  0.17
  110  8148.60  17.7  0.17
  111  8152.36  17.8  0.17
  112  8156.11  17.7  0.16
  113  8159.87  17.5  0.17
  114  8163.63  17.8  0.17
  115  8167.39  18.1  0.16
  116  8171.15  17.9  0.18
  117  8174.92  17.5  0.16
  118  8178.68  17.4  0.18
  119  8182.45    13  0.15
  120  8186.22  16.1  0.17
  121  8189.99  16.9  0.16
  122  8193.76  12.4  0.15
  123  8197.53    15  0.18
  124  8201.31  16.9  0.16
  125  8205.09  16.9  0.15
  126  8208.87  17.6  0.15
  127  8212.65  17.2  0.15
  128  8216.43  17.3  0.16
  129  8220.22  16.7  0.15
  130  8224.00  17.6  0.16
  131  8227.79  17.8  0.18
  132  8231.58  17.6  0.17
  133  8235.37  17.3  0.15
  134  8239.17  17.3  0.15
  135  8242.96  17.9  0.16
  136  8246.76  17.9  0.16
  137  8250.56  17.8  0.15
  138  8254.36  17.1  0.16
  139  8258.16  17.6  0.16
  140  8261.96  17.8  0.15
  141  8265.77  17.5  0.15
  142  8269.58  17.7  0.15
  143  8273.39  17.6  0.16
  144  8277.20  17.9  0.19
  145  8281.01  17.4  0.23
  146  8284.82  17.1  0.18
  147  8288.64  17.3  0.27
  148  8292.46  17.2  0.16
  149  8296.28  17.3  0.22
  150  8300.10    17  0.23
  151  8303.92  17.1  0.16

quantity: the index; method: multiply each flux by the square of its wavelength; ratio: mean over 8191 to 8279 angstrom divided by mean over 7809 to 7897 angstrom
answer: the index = 1.32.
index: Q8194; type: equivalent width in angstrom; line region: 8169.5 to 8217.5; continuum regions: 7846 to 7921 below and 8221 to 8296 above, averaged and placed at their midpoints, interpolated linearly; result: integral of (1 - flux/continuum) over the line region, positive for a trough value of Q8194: 2.1 angstrom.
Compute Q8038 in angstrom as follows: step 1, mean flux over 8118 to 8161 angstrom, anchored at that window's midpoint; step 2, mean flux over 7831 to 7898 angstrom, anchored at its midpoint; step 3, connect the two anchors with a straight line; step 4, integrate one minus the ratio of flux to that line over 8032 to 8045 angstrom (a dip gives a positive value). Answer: 0.1 angstrom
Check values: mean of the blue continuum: 14.4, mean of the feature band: 16.4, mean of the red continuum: 17.7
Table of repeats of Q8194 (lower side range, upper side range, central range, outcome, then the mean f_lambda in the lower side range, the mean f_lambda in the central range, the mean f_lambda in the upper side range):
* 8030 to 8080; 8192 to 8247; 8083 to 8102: -0.6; 16.6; 17.3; 16.9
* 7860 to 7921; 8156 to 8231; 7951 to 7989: -1.2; 14.7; 15.8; 16.8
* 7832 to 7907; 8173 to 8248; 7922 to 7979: -1.7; 14.4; 15.4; 16.7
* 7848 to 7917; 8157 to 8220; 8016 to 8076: -3.4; 14.6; 16.6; 16.6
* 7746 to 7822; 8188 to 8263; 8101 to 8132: -2.7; 13.4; 17.5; 17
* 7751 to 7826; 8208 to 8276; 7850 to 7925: -1.5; 13.5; 14.7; 17.5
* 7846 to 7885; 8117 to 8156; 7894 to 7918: 0.2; 14.4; 14.8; 17.7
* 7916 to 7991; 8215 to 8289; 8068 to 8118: -2.3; 15.4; 17.2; 17.5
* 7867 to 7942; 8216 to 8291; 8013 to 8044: -1.1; 14.9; 16.4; 17.5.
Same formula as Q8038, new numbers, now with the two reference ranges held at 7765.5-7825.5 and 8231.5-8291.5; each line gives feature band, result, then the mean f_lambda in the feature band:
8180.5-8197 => 2.2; 14.6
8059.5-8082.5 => -1.3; 16.8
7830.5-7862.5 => 0.2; 13.9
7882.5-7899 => -0.7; 14.9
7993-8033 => -2.0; 16.2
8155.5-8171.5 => -1.1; 17.8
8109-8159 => -3.7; 17.7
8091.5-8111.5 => -1.4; 17.3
